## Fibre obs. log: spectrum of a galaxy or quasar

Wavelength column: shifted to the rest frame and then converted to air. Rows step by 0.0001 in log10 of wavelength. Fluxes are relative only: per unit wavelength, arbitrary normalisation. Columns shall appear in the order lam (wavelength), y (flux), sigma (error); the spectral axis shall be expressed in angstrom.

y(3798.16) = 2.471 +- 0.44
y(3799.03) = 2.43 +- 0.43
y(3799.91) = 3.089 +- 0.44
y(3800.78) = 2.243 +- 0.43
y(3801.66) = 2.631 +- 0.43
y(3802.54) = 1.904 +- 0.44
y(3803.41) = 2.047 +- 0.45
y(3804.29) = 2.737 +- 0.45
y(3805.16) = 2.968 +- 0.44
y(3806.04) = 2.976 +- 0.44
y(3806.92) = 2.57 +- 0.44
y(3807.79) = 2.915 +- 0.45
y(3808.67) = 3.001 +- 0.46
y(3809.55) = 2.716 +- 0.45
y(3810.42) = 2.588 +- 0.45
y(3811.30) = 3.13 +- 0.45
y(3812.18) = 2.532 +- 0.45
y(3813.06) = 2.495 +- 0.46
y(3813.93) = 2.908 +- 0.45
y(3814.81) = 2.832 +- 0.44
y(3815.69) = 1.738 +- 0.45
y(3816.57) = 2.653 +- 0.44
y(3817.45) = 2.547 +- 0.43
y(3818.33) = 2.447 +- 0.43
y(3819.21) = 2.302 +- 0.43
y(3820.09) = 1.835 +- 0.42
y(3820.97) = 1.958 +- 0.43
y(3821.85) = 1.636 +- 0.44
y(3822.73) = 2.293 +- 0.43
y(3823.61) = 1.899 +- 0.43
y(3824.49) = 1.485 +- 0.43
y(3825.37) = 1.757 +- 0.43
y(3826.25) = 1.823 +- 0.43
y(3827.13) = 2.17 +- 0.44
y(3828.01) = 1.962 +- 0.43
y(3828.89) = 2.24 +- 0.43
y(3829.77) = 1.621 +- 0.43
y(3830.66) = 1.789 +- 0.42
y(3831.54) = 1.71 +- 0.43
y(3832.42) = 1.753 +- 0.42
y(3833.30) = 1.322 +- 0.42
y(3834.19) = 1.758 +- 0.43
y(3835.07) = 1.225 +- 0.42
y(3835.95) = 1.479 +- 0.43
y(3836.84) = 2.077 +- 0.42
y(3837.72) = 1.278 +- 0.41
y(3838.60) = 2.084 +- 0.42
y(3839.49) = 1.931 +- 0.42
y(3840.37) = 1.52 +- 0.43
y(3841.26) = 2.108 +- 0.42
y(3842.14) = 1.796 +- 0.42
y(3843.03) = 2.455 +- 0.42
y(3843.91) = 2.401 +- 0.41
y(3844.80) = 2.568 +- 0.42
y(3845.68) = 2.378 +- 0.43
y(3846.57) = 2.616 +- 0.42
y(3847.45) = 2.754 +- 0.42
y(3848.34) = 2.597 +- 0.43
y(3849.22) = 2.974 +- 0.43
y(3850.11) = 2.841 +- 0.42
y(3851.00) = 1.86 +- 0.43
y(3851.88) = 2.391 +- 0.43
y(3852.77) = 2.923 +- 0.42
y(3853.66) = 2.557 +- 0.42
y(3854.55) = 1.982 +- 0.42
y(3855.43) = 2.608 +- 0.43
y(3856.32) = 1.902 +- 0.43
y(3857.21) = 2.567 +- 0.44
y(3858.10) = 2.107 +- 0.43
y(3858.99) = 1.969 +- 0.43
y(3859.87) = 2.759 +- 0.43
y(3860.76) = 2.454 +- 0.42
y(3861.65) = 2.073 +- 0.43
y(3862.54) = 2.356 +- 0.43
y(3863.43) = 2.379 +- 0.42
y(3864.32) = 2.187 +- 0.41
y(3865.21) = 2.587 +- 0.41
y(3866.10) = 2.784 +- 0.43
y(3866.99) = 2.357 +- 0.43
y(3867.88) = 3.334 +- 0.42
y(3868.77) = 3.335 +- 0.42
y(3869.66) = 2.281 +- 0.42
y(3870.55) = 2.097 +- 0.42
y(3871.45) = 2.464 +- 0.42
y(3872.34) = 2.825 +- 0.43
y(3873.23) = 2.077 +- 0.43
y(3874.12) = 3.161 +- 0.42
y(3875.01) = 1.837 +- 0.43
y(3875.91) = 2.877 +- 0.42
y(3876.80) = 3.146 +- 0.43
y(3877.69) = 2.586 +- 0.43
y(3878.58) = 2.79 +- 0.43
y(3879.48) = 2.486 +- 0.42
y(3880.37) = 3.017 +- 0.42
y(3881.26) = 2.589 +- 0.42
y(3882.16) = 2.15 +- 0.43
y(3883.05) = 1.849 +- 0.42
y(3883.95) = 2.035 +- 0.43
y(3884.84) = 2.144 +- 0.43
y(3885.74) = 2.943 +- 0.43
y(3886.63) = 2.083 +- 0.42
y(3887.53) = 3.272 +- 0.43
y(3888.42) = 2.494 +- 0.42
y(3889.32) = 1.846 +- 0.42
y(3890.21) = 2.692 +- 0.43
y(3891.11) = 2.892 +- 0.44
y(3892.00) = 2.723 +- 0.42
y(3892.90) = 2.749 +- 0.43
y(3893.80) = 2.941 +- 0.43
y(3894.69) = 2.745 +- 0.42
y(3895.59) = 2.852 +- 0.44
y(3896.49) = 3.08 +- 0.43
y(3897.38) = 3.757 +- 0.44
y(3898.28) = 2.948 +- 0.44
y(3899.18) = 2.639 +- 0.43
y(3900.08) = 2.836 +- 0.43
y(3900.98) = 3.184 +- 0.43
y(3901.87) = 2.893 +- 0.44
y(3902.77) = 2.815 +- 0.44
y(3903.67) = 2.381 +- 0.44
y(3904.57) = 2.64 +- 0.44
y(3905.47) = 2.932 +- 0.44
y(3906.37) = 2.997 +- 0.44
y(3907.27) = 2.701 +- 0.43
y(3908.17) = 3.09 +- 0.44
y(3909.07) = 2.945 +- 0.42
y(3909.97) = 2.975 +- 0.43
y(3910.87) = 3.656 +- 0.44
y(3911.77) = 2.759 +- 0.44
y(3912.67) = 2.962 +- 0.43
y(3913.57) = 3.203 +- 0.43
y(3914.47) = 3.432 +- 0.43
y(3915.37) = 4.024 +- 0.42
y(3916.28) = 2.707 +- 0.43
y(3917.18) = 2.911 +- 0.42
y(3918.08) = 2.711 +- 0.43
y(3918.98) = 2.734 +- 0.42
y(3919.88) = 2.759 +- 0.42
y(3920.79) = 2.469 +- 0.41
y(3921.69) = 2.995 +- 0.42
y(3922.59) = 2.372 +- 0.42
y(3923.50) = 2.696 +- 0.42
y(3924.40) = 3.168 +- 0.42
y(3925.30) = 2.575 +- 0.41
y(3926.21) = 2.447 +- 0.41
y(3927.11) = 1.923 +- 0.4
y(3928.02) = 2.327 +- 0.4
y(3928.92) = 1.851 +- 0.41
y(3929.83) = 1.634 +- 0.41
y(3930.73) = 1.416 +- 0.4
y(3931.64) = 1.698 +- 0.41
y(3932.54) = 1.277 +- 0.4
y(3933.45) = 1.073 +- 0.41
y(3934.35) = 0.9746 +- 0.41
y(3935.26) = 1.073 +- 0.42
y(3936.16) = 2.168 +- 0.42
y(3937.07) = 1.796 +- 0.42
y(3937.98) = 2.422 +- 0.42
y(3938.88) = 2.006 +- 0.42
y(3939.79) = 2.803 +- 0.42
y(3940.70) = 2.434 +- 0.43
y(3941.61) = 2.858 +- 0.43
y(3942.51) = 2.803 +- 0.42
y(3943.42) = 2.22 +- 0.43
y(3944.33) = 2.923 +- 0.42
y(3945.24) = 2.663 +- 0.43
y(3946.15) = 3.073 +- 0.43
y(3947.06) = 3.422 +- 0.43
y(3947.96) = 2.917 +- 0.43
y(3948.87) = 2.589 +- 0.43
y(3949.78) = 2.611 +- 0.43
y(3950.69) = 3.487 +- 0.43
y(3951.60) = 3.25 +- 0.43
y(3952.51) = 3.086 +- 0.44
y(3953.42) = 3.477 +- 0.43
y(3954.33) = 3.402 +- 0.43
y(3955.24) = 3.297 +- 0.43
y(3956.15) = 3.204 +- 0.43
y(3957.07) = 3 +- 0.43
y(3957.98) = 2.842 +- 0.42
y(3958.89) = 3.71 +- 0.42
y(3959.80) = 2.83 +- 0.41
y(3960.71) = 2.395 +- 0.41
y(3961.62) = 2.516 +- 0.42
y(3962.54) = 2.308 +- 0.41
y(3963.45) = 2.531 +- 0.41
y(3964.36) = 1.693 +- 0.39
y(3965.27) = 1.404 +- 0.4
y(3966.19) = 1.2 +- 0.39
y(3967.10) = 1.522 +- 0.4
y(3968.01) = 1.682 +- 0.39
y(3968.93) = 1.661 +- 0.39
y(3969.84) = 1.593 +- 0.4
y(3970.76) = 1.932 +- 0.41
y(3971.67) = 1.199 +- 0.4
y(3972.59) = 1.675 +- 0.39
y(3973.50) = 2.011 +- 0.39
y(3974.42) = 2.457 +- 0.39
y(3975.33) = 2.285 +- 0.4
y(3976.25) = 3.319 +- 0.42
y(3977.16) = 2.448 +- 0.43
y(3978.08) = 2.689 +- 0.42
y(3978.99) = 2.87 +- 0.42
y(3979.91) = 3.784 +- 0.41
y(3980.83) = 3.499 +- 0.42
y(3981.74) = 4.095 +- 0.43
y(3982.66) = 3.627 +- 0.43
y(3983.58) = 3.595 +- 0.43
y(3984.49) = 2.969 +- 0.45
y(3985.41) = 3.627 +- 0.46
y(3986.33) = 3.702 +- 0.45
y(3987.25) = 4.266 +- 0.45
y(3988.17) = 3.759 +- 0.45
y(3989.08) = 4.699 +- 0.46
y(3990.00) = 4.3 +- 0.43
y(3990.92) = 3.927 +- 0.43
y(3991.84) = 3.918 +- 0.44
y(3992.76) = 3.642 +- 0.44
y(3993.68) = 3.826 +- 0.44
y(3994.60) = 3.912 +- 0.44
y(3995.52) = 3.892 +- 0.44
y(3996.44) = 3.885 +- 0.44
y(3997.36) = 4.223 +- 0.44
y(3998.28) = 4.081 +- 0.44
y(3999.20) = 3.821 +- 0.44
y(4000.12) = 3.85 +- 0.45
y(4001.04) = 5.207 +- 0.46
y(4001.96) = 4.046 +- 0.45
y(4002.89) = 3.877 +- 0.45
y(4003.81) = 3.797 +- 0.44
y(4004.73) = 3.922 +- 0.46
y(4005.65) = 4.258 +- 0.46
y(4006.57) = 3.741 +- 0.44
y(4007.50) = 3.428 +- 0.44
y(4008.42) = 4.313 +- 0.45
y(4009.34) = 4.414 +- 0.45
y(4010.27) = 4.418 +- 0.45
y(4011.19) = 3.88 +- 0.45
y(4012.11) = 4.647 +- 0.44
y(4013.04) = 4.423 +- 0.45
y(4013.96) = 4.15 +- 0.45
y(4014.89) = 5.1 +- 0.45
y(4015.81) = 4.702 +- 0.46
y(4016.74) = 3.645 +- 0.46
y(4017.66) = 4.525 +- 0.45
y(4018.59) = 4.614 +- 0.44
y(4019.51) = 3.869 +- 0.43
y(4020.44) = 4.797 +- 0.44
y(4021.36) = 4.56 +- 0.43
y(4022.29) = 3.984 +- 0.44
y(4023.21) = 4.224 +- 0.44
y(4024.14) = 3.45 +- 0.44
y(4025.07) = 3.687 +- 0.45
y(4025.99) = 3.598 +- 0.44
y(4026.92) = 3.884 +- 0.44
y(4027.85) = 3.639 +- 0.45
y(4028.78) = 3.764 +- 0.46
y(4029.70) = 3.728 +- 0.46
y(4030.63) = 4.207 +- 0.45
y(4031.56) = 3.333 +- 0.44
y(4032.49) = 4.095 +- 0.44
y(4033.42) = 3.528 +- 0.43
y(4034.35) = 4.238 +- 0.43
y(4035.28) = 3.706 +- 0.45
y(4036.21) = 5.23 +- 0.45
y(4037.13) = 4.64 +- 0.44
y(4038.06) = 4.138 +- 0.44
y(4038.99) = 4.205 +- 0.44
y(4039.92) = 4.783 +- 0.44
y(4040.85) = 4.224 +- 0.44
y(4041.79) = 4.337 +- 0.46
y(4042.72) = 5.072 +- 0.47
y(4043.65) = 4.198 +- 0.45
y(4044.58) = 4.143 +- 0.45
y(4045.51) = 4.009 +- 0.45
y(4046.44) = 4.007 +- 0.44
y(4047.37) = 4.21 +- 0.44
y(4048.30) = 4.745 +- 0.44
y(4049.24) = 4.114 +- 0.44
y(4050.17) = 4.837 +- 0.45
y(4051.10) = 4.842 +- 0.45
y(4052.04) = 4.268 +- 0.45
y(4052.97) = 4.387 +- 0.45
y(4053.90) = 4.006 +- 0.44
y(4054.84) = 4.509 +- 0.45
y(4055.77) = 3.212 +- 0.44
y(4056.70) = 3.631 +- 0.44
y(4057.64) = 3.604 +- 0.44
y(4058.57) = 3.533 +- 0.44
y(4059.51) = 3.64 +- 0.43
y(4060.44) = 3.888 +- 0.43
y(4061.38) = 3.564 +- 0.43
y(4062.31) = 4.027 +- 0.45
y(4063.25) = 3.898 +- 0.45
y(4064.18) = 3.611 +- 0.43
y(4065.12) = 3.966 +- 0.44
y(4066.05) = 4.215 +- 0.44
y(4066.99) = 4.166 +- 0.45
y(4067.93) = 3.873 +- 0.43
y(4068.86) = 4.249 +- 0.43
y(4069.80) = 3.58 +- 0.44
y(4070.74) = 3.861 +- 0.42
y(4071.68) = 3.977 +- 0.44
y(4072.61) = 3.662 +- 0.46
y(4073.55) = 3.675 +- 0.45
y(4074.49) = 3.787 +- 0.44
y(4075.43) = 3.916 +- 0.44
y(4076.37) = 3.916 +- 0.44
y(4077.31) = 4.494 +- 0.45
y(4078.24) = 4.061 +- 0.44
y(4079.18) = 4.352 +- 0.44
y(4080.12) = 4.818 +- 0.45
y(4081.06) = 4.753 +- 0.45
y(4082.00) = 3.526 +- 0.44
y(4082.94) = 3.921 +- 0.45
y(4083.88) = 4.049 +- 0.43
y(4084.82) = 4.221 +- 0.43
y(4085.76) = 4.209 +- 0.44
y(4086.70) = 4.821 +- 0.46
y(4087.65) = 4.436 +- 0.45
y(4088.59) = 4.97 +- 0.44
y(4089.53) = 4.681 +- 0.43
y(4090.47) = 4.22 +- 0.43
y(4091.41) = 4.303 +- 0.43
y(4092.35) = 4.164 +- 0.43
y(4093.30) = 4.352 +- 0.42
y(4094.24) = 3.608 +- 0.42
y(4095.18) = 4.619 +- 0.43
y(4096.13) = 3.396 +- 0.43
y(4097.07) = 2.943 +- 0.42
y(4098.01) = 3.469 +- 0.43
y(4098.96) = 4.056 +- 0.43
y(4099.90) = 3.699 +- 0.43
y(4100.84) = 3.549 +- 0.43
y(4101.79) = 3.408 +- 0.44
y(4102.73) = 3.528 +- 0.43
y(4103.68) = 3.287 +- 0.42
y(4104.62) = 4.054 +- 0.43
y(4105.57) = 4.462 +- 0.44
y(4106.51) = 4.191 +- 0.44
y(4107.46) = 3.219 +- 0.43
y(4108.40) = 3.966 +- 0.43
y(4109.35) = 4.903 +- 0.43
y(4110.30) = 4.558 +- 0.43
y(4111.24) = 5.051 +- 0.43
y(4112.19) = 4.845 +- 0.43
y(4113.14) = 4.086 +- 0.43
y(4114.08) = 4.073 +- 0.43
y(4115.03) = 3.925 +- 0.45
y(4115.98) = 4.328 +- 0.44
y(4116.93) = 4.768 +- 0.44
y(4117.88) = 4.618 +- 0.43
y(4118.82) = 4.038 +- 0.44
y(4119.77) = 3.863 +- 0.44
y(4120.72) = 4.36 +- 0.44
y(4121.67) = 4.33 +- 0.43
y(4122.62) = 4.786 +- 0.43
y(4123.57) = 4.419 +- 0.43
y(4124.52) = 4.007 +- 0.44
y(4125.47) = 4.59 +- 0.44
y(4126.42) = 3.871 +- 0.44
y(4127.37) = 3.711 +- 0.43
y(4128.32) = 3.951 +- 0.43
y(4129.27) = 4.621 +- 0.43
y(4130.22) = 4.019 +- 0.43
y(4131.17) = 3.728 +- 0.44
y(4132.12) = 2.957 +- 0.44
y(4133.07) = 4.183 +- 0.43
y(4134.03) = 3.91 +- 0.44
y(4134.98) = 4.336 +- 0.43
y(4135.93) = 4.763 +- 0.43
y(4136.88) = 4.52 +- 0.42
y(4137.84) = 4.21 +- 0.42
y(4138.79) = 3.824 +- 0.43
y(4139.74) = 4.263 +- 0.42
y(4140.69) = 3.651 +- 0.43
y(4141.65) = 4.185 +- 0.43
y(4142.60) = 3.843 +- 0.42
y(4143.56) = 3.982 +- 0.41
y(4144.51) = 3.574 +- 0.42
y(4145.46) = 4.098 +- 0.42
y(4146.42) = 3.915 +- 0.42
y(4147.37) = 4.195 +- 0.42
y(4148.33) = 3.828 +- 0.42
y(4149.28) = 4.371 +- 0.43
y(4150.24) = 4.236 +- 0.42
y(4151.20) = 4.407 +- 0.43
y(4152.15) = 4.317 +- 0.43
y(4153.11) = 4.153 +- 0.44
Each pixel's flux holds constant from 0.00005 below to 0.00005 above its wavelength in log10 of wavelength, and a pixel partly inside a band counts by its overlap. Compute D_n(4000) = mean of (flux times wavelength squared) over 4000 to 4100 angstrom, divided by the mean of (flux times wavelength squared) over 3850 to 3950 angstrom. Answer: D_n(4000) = 1.73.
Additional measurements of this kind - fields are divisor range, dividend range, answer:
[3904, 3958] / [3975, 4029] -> 1.54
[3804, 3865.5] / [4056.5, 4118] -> 2.04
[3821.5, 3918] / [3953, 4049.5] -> 1.56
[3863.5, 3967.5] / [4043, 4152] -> 1.71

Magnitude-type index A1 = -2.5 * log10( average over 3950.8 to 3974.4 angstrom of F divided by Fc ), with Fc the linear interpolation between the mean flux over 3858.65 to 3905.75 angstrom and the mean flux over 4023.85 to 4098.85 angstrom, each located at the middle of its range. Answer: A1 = 0.34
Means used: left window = 2.63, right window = 4.07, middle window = 2.39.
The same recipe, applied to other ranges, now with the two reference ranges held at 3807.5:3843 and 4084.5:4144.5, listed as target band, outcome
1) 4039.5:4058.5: -0.16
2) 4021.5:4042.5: -0.15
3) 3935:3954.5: 0.08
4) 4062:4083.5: -0.05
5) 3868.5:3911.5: -0.07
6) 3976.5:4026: -0.19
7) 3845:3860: -0.08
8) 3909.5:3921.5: -0.12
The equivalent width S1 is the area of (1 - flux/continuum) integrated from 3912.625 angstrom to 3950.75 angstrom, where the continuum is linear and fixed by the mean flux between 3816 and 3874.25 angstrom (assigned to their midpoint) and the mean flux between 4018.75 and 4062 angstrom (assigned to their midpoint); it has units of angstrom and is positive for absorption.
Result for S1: 7.2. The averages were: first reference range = 2.21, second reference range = 4.1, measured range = 2.46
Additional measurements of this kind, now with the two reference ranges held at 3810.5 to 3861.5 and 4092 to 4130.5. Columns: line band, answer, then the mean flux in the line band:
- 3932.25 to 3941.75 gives 3.3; 1.88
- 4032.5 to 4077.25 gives -4.8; 4.08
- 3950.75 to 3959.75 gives -0.7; 3.24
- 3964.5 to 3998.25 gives 1.8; 3.03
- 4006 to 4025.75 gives -4.5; 4.21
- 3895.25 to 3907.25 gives -1.3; 2.91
